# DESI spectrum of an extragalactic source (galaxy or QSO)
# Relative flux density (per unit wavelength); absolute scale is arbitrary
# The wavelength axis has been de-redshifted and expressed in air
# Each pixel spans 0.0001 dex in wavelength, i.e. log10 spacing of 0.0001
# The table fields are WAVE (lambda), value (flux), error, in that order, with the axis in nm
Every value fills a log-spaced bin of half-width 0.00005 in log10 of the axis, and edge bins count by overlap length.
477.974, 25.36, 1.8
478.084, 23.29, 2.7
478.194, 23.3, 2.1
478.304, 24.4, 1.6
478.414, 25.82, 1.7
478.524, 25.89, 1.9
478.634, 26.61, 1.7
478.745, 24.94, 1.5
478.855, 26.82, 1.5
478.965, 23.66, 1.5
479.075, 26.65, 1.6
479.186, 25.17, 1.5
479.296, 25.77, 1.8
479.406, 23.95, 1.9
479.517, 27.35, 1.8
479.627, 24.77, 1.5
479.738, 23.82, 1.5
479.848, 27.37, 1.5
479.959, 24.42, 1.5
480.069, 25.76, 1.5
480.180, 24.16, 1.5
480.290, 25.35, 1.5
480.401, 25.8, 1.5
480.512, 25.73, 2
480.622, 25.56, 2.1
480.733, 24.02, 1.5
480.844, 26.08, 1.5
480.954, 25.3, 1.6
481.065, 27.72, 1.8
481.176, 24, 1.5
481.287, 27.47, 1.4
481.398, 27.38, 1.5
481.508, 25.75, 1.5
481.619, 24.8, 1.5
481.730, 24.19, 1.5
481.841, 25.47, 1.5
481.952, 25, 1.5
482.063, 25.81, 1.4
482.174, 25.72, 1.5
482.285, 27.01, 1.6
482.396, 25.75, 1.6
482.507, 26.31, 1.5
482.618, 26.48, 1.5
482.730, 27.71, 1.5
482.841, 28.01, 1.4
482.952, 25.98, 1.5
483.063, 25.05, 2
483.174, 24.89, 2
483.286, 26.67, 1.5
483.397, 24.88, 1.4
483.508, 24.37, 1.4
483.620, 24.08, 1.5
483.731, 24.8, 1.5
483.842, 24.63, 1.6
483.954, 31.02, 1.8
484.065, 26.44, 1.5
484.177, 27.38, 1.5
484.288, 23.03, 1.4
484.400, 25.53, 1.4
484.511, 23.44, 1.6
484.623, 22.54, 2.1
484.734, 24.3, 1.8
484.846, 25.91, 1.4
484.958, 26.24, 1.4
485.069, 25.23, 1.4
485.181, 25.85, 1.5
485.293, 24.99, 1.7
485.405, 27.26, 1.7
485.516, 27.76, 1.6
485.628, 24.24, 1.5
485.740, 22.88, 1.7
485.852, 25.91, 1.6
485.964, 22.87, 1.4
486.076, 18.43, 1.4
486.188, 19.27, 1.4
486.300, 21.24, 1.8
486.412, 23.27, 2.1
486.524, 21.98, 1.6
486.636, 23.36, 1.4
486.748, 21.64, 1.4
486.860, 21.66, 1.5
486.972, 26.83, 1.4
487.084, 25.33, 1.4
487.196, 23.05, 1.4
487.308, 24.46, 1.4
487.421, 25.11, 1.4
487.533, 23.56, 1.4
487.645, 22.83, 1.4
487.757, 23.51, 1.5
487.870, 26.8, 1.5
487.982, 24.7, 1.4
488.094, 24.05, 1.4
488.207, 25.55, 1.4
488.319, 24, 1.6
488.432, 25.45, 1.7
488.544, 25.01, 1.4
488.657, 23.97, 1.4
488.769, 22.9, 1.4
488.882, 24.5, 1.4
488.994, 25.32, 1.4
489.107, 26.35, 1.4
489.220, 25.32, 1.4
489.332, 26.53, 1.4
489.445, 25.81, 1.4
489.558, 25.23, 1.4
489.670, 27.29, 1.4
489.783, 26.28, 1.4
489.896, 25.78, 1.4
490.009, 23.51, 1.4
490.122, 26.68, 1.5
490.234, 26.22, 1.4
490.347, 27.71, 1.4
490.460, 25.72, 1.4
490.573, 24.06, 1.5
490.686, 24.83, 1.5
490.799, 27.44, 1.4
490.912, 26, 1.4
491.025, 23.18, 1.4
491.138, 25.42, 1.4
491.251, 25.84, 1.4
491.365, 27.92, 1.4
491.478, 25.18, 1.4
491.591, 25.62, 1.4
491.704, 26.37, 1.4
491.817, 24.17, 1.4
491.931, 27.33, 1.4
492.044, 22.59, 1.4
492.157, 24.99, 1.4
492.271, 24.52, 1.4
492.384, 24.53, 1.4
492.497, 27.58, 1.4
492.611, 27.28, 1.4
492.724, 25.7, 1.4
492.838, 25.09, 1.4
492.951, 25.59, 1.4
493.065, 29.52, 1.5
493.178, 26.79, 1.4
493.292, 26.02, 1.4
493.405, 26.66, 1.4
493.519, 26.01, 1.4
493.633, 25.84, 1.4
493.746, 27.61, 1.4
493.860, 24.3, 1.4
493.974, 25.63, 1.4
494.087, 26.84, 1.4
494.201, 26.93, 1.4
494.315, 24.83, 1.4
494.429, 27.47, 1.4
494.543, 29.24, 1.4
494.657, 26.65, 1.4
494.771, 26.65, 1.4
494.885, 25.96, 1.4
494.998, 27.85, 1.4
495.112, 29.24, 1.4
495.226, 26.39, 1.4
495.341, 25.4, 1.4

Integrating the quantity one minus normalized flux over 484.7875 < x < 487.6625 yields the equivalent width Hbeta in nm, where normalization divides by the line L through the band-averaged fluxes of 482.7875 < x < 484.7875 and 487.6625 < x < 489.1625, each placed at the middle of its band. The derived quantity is 0.131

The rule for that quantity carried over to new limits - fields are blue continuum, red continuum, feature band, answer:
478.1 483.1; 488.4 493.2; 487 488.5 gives 0.06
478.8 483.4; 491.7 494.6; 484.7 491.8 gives 0.32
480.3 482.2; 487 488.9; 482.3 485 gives -0.05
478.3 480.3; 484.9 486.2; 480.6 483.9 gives -0.10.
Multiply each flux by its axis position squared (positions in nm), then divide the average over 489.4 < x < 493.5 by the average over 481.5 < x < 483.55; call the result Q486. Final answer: 1.04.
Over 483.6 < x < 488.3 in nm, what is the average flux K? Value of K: 24.4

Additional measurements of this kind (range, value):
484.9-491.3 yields 24.7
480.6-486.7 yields 25.1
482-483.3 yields 26.3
